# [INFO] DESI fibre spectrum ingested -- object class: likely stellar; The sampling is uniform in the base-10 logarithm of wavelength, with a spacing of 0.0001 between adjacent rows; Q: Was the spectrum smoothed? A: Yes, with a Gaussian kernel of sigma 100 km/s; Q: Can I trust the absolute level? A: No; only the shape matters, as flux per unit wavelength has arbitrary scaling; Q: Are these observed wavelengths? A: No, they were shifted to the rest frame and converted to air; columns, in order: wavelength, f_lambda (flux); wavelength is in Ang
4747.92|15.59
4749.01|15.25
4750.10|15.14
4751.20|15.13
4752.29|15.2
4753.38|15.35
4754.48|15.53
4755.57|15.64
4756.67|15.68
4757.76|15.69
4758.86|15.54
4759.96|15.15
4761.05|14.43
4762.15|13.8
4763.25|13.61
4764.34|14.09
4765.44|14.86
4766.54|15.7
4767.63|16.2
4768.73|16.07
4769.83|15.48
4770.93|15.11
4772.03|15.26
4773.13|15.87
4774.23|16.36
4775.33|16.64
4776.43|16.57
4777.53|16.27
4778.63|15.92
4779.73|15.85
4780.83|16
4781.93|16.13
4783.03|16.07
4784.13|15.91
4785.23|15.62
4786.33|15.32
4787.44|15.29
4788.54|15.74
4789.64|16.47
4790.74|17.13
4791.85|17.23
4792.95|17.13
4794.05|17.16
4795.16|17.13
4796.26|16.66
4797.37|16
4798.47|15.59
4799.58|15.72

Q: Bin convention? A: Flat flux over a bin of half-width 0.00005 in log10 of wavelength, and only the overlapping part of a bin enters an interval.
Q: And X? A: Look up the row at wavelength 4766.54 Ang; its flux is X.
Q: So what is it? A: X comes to 15.7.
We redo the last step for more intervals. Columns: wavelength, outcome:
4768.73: 16.07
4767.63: 16.2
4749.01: 15.25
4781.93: 16.13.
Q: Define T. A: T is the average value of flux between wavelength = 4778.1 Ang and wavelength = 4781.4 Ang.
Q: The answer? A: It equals 15.9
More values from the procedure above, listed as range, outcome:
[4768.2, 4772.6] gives 15.5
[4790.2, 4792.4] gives 17.1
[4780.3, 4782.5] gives 16.1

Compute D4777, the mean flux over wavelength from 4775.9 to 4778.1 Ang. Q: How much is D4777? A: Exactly 16.4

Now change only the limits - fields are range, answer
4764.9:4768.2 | 15.6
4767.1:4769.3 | 16.1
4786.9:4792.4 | 16.4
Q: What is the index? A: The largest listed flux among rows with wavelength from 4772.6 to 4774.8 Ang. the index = 16.36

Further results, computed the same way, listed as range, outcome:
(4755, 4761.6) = 15.69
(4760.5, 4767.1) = 15.7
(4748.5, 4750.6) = 15.25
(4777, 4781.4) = 16.27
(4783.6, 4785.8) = 15.91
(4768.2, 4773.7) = 16.07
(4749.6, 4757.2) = 15.68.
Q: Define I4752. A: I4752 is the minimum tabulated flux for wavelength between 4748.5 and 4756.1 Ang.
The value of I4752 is 15.13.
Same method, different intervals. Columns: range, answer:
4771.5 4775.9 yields 15.26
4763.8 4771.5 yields 14.09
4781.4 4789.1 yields 15.29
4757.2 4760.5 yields 15.15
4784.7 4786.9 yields 15.32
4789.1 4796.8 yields 16.47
